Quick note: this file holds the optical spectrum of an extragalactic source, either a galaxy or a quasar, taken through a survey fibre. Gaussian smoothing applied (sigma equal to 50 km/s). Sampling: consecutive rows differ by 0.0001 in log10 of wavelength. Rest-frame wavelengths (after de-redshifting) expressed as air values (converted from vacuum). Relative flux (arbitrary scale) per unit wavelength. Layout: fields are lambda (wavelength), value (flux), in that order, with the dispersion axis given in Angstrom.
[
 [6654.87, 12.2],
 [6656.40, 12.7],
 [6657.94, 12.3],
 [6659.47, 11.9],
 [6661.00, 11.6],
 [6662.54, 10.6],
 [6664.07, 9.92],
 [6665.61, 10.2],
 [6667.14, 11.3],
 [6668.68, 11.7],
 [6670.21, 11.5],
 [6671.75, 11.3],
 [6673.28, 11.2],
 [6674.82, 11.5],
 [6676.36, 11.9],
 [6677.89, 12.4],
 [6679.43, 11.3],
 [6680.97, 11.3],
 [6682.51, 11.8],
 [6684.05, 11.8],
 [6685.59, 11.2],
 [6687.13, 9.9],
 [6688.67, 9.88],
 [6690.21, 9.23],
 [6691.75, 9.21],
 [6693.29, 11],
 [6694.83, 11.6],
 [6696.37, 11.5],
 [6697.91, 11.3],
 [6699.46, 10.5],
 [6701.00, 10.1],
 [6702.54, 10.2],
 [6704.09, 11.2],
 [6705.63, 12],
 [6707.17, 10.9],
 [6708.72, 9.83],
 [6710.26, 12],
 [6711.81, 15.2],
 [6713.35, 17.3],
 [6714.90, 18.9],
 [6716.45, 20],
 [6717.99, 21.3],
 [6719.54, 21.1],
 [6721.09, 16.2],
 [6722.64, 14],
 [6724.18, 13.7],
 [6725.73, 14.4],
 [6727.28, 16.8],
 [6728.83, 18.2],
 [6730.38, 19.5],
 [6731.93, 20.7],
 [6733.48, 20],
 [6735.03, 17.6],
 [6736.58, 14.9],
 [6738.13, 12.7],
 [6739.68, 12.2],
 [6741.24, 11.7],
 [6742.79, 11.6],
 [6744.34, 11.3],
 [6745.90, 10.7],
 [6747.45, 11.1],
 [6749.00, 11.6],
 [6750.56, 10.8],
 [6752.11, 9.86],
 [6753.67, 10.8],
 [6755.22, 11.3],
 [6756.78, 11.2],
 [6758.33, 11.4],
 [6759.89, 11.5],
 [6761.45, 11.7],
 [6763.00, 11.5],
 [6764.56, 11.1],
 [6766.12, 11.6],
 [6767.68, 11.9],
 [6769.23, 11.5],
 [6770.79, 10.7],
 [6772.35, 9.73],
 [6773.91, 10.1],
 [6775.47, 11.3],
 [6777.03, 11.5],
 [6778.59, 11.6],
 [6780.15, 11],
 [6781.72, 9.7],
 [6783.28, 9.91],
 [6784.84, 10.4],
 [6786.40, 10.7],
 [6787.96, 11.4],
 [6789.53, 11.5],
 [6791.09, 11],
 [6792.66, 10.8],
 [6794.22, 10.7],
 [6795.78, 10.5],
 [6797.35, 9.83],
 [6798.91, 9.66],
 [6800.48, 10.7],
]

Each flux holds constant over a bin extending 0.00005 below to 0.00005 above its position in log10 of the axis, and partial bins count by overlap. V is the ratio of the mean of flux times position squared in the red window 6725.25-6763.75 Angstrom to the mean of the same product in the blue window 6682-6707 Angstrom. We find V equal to 1.26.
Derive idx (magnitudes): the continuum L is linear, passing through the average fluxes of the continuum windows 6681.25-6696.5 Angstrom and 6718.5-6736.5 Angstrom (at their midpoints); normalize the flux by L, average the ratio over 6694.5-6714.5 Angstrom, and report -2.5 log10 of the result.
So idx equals 0.128 mag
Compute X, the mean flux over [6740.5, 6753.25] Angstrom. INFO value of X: 11.1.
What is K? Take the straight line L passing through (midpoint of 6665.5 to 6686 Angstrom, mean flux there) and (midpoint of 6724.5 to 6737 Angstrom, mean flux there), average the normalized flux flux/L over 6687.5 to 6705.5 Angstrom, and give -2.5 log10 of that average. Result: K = 0.29 mag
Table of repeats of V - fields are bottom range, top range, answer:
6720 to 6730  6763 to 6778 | 0.71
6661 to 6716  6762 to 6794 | 0.97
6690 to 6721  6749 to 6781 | 0.85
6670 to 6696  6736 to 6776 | 1.05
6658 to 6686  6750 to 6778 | 1.00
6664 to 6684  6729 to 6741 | 1.49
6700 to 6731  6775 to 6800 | 0.72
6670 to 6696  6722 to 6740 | 1.50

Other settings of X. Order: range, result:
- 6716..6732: 17.6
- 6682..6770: 13.1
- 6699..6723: 14.5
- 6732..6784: 11.9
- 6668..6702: 11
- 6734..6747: 12.9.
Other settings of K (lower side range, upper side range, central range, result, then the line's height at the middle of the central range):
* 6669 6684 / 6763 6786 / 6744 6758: 0.01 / 11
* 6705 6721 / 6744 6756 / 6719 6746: -0.16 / 13.3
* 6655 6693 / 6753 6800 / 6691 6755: -0.24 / 11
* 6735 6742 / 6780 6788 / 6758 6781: 0.01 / 11.4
